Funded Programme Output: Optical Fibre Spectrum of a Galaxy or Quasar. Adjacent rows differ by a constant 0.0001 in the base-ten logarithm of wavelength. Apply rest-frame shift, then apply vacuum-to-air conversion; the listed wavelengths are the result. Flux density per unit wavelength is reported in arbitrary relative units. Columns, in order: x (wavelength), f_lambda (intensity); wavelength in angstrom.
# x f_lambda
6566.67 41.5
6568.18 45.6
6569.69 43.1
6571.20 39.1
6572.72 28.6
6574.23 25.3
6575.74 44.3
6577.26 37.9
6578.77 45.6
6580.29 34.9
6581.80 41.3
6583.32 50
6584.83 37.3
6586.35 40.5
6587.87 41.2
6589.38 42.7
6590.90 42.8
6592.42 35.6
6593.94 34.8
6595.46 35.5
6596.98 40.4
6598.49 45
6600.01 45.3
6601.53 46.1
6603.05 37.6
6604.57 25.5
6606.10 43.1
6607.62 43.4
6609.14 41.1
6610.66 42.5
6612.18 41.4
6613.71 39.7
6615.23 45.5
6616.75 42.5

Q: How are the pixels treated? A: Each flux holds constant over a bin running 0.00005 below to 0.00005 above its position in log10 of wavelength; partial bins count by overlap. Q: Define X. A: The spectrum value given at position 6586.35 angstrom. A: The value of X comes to 40.5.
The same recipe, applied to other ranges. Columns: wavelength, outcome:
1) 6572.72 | 28.6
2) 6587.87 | 41.2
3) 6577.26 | 37.9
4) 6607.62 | 43.4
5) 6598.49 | 45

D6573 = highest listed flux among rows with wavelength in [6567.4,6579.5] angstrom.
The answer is 45.6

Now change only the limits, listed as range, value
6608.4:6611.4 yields 42.5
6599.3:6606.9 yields 46.1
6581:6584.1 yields 50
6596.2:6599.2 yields 45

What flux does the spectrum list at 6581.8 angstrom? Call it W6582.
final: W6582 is 41.3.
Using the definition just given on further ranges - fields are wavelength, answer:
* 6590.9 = 42.8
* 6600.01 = 45.3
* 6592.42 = 35.6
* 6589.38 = 42.7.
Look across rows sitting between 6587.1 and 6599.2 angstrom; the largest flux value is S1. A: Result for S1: 45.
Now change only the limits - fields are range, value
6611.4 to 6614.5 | 41.4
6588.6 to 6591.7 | 42.8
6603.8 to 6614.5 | 43.4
